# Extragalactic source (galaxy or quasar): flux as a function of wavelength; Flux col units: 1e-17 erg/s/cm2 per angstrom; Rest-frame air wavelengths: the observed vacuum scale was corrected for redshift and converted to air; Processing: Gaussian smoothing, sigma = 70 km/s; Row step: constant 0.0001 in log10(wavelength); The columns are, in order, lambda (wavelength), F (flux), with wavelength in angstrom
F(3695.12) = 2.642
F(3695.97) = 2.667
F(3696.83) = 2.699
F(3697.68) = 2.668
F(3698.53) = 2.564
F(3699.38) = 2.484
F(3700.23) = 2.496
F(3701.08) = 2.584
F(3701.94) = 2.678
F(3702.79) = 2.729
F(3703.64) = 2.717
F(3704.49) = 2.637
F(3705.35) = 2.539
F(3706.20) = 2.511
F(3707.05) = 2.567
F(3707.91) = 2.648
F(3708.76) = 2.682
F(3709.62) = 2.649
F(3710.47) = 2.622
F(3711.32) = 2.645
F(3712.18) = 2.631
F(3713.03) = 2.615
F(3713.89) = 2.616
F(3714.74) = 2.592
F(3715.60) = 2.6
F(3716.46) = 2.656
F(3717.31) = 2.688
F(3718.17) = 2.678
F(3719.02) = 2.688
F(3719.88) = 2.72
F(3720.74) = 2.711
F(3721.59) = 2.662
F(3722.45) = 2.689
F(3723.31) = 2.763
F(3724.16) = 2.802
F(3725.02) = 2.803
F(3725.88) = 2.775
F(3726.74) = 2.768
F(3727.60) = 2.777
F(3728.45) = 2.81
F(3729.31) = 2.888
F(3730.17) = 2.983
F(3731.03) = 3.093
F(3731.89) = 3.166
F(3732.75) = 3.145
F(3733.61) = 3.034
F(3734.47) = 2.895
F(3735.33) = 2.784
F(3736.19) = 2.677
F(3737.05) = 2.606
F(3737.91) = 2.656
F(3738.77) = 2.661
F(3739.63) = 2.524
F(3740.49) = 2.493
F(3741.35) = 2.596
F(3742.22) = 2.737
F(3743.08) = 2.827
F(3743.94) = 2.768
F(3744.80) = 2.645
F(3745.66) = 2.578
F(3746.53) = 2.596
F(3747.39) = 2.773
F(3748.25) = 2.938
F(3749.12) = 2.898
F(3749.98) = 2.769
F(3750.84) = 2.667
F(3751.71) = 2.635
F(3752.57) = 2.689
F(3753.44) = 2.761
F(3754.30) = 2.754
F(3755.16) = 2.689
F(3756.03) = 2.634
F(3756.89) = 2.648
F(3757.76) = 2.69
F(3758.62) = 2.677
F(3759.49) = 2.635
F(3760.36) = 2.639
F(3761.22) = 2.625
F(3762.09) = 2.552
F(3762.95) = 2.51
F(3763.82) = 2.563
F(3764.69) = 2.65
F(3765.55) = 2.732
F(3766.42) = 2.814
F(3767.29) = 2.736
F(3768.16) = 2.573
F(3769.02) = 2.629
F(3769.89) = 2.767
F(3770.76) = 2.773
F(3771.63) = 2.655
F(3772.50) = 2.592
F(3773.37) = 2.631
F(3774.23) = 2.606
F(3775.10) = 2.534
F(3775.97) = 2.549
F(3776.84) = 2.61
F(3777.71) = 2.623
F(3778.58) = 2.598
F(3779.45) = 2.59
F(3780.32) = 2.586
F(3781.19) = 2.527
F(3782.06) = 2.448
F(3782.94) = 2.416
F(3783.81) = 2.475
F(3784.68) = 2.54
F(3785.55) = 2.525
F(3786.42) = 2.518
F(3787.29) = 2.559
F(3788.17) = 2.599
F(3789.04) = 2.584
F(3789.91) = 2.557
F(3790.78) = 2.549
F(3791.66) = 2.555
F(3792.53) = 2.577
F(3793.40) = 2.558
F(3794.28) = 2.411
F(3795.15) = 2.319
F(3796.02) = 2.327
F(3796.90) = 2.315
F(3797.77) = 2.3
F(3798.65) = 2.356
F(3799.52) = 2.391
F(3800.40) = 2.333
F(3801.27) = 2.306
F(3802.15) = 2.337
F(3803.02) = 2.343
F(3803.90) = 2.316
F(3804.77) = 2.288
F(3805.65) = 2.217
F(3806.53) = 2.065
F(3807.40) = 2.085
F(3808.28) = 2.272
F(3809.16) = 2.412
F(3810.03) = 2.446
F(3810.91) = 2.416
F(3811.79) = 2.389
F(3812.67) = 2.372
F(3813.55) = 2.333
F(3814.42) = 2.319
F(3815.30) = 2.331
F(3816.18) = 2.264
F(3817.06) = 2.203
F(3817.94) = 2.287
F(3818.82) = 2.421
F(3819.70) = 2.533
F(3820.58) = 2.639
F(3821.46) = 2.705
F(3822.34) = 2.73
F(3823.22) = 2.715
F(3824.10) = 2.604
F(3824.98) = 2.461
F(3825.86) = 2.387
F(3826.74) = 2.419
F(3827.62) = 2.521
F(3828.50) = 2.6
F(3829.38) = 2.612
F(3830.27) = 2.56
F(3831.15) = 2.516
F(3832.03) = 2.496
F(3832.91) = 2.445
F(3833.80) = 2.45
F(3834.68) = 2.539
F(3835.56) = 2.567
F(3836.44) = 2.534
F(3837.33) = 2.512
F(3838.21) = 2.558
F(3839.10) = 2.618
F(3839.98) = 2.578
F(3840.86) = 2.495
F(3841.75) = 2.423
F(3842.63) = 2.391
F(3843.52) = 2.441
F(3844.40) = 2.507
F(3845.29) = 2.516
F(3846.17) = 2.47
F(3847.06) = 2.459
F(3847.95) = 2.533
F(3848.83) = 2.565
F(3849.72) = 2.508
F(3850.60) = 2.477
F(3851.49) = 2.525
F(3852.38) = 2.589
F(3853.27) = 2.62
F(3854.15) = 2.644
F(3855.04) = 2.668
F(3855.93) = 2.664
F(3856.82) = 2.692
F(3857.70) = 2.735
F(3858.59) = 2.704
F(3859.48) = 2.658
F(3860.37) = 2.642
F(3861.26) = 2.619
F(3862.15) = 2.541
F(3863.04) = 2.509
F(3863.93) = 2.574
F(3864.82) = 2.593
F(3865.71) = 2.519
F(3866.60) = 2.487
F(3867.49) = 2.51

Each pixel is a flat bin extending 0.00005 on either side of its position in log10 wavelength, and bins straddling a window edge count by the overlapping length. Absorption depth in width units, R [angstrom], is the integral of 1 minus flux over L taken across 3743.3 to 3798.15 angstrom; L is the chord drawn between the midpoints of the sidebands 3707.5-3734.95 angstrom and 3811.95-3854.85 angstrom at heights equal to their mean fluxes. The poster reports 0.9 angstrom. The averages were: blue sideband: 2.77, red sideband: 2.5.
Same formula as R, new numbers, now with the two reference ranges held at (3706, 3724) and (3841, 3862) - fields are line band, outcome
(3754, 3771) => -0.3 angstrom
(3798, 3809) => 1.3 angstrom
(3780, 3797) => 0.7 angstrom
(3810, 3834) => 1.1 angstrom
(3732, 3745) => -0.5 angstrom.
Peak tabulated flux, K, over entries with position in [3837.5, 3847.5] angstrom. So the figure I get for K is 2.618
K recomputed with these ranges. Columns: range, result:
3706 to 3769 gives 3.166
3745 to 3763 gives 2.938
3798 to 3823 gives 2.73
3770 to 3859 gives 2.773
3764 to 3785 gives 2.814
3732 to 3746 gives 3.145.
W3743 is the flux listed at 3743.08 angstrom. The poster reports 2.827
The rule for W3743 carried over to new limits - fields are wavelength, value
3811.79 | 2.389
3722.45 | 2.689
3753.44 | 2.761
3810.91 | 2.416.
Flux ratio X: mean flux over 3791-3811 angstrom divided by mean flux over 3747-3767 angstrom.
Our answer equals 0.87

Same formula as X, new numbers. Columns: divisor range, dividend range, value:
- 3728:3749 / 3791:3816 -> 0.84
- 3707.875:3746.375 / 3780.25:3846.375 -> 0.90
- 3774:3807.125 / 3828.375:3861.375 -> 1.04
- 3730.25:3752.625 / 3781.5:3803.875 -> 0.88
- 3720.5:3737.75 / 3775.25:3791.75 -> 0.90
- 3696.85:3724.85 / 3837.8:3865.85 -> 0.97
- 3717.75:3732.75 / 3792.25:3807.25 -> 0.83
